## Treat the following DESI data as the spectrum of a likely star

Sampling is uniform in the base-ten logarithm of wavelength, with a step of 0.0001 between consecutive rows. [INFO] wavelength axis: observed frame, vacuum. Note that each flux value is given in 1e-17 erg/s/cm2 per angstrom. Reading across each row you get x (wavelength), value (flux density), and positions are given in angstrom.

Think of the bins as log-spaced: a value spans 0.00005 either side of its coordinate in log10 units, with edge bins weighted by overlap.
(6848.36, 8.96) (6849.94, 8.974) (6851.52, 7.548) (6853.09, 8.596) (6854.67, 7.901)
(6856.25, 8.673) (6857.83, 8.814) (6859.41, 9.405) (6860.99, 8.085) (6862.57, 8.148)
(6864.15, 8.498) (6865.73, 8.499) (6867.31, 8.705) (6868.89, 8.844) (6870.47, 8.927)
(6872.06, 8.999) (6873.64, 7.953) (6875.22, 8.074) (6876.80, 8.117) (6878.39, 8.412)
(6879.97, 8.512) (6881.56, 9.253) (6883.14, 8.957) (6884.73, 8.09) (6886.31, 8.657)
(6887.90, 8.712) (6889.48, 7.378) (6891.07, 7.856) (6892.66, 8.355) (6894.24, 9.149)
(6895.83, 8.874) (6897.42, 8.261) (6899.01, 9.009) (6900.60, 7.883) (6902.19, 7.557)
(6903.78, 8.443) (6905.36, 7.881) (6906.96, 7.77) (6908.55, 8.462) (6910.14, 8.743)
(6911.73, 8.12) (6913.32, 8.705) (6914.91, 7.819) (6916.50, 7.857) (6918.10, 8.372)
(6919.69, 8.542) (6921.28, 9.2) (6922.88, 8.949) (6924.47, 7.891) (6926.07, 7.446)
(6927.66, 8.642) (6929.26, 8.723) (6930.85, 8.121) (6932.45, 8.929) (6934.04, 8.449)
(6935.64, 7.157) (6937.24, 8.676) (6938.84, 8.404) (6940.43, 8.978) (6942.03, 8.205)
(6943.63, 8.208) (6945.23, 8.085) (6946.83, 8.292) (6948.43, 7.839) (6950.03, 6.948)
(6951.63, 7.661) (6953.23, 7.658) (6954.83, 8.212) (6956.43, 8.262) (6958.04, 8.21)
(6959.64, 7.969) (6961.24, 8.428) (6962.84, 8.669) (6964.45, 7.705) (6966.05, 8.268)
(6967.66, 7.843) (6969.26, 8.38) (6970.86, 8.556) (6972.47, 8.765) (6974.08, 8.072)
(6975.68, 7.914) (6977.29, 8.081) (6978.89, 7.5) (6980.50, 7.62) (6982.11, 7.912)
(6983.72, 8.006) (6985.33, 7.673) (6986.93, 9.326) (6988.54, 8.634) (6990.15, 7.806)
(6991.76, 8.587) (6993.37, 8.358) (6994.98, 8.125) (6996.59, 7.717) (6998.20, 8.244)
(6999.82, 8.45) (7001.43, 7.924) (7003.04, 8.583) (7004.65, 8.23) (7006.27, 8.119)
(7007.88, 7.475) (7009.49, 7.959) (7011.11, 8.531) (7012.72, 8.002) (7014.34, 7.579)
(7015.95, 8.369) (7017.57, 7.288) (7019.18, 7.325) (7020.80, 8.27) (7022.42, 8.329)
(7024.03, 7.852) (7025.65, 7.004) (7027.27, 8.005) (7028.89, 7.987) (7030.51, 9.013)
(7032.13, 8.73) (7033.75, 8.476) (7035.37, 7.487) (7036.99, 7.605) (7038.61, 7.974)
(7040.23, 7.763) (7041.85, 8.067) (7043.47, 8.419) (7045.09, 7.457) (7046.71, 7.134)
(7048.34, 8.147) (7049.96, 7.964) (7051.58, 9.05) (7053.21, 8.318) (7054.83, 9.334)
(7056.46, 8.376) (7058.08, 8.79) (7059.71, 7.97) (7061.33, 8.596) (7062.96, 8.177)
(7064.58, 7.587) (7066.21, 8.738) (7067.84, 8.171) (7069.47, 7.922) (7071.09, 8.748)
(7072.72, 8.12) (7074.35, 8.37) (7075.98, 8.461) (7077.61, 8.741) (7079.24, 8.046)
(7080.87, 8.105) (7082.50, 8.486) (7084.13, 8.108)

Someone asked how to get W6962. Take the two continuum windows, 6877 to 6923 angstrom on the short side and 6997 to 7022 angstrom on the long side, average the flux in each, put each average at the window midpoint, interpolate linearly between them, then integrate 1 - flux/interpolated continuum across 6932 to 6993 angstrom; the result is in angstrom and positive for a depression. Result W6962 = 0.2 angstrom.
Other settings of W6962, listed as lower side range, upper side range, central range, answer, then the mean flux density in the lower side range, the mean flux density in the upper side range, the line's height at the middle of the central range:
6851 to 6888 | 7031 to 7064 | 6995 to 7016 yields 0.49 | 8.52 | 8.2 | 8.27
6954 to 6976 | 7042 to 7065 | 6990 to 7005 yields 0.04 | 8.24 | 8.25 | 8.24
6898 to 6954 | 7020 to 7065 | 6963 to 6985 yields 0.35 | 8.22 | 8.14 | 8.19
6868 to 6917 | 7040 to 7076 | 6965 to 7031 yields 1.70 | 8.38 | 8.25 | 8.3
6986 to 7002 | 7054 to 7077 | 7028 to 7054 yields 0.82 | 8.32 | 8.39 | 8.36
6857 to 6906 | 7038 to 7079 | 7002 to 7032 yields 1.06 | 8.46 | 8.26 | 8.3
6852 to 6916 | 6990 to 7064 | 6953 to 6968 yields 0.19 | 8.42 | 8.11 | 8.25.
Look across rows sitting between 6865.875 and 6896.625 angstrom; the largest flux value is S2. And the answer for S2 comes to 9.253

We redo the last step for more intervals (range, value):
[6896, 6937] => 9.2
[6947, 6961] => 8.262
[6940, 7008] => 9.326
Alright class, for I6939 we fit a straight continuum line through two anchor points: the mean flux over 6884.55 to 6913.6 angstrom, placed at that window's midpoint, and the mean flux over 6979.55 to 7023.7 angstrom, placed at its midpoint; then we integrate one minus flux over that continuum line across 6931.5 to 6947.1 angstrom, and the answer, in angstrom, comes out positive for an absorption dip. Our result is -0.2 angstrom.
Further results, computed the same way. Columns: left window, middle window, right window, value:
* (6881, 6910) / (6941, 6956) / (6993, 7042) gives 0.5 angstrom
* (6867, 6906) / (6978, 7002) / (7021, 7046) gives 0.0 angstrom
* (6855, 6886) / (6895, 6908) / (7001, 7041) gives 0.4 angstrom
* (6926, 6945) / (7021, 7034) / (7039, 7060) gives 0.1 angstrom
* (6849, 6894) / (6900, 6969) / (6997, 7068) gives 1.1 angstrom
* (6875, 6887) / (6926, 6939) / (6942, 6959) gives -0.4 angstrom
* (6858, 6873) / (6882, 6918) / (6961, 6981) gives 0.8 angstrom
